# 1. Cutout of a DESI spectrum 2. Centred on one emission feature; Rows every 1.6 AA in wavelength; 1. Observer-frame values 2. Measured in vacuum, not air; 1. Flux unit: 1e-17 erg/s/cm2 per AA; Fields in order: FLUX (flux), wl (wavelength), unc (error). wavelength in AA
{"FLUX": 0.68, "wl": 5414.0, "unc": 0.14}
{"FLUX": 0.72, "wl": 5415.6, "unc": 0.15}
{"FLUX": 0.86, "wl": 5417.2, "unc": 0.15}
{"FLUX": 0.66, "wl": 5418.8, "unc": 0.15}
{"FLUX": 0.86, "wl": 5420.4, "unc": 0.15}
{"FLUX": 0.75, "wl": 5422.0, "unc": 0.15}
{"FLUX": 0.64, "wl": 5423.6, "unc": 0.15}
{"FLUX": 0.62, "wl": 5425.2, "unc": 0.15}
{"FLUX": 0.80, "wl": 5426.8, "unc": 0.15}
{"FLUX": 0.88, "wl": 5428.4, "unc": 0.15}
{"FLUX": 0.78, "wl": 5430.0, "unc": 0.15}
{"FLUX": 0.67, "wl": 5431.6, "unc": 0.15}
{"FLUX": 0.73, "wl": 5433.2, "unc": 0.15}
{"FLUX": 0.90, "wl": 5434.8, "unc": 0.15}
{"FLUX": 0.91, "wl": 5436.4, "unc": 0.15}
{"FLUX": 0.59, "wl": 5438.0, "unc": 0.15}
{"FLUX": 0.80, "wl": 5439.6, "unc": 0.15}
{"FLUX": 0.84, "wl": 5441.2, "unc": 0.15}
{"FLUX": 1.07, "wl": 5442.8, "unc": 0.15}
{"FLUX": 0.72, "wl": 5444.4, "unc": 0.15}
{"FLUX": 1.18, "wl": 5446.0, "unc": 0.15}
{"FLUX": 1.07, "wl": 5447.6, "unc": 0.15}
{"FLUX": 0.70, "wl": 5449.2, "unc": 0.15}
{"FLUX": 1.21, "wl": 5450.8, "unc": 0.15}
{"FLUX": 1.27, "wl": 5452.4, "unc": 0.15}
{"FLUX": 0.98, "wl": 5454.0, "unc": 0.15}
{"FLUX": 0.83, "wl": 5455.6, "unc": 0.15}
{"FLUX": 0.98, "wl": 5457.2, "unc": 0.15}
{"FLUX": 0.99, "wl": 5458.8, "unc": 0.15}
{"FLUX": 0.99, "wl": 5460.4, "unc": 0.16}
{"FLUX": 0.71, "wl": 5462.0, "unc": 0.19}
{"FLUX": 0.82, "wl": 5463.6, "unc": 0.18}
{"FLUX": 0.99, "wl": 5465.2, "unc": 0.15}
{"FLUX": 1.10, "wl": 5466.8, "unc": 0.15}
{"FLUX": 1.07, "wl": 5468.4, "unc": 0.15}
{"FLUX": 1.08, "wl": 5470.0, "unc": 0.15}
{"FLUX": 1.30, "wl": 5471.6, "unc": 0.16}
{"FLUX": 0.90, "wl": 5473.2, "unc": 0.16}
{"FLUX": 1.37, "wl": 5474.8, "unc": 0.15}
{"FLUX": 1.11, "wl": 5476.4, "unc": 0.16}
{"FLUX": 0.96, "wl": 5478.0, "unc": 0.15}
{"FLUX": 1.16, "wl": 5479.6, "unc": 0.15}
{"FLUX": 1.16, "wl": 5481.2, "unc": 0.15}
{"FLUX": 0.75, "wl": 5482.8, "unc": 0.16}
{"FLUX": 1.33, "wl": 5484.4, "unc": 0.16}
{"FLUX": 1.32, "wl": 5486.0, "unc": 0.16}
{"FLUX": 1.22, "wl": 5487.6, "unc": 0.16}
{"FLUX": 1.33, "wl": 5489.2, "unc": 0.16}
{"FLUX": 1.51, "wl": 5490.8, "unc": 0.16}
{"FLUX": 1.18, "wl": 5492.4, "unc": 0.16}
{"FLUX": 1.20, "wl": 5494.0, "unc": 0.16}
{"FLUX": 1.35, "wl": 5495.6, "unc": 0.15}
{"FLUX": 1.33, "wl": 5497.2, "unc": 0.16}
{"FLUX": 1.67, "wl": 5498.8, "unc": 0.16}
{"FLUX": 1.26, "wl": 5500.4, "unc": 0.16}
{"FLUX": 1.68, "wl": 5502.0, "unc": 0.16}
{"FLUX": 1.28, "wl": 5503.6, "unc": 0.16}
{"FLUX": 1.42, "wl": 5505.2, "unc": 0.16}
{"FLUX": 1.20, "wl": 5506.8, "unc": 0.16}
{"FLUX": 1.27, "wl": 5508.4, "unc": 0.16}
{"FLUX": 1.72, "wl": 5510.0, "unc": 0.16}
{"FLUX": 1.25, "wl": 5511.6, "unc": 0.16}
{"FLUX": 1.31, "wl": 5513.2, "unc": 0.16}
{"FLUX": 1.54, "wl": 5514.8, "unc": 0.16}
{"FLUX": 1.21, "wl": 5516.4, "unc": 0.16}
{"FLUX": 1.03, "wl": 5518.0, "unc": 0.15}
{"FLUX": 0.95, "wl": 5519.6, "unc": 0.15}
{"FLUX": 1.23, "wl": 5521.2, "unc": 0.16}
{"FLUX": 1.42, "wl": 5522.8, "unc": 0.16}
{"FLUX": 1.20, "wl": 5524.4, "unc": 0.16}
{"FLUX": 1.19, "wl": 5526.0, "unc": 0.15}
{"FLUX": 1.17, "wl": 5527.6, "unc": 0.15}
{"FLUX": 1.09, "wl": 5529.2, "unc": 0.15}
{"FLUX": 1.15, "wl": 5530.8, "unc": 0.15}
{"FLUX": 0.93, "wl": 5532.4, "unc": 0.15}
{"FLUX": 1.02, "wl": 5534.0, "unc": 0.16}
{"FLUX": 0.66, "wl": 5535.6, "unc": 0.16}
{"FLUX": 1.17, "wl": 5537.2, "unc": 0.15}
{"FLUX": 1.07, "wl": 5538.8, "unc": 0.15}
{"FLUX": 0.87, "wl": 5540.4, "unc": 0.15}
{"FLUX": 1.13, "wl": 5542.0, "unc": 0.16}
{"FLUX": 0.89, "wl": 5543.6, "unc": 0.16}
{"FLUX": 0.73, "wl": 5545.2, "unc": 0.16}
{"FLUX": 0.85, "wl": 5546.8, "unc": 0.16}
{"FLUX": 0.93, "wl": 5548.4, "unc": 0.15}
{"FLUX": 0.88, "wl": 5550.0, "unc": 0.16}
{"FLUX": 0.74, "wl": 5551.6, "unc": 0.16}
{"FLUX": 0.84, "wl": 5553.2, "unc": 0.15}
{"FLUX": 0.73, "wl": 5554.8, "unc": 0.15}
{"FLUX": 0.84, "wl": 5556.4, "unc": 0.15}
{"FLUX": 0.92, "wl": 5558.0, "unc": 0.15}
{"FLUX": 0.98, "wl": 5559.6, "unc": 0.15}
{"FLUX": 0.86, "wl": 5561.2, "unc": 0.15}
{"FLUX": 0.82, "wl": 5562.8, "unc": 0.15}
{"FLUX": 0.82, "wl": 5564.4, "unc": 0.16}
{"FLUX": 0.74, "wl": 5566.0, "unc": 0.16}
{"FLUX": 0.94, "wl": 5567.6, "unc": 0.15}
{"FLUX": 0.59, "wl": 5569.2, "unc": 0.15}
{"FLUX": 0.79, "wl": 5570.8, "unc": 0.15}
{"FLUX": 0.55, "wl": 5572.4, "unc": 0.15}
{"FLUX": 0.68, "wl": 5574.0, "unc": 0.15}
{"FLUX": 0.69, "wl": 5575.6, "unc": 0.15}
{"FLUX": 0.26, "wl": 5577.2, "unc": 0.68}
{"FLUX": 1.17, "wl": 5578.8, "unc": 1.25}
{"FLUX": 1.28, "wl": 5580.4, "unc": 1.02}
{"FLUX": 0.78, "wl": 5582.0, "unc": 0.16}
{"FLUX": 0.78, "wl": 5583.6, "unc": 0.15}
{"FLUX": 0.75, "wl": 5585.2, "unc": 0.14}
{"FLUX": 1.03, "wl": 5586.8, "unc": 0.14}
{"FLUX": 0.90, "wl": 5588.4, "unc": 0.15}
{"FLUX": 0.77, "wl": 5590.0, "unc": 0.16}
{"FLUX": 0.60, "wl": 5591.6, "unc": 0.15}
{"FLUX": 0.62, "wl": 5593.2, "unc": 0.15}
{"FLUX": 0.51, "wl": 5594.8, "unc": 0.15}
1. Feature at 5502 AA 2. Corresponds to C IV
